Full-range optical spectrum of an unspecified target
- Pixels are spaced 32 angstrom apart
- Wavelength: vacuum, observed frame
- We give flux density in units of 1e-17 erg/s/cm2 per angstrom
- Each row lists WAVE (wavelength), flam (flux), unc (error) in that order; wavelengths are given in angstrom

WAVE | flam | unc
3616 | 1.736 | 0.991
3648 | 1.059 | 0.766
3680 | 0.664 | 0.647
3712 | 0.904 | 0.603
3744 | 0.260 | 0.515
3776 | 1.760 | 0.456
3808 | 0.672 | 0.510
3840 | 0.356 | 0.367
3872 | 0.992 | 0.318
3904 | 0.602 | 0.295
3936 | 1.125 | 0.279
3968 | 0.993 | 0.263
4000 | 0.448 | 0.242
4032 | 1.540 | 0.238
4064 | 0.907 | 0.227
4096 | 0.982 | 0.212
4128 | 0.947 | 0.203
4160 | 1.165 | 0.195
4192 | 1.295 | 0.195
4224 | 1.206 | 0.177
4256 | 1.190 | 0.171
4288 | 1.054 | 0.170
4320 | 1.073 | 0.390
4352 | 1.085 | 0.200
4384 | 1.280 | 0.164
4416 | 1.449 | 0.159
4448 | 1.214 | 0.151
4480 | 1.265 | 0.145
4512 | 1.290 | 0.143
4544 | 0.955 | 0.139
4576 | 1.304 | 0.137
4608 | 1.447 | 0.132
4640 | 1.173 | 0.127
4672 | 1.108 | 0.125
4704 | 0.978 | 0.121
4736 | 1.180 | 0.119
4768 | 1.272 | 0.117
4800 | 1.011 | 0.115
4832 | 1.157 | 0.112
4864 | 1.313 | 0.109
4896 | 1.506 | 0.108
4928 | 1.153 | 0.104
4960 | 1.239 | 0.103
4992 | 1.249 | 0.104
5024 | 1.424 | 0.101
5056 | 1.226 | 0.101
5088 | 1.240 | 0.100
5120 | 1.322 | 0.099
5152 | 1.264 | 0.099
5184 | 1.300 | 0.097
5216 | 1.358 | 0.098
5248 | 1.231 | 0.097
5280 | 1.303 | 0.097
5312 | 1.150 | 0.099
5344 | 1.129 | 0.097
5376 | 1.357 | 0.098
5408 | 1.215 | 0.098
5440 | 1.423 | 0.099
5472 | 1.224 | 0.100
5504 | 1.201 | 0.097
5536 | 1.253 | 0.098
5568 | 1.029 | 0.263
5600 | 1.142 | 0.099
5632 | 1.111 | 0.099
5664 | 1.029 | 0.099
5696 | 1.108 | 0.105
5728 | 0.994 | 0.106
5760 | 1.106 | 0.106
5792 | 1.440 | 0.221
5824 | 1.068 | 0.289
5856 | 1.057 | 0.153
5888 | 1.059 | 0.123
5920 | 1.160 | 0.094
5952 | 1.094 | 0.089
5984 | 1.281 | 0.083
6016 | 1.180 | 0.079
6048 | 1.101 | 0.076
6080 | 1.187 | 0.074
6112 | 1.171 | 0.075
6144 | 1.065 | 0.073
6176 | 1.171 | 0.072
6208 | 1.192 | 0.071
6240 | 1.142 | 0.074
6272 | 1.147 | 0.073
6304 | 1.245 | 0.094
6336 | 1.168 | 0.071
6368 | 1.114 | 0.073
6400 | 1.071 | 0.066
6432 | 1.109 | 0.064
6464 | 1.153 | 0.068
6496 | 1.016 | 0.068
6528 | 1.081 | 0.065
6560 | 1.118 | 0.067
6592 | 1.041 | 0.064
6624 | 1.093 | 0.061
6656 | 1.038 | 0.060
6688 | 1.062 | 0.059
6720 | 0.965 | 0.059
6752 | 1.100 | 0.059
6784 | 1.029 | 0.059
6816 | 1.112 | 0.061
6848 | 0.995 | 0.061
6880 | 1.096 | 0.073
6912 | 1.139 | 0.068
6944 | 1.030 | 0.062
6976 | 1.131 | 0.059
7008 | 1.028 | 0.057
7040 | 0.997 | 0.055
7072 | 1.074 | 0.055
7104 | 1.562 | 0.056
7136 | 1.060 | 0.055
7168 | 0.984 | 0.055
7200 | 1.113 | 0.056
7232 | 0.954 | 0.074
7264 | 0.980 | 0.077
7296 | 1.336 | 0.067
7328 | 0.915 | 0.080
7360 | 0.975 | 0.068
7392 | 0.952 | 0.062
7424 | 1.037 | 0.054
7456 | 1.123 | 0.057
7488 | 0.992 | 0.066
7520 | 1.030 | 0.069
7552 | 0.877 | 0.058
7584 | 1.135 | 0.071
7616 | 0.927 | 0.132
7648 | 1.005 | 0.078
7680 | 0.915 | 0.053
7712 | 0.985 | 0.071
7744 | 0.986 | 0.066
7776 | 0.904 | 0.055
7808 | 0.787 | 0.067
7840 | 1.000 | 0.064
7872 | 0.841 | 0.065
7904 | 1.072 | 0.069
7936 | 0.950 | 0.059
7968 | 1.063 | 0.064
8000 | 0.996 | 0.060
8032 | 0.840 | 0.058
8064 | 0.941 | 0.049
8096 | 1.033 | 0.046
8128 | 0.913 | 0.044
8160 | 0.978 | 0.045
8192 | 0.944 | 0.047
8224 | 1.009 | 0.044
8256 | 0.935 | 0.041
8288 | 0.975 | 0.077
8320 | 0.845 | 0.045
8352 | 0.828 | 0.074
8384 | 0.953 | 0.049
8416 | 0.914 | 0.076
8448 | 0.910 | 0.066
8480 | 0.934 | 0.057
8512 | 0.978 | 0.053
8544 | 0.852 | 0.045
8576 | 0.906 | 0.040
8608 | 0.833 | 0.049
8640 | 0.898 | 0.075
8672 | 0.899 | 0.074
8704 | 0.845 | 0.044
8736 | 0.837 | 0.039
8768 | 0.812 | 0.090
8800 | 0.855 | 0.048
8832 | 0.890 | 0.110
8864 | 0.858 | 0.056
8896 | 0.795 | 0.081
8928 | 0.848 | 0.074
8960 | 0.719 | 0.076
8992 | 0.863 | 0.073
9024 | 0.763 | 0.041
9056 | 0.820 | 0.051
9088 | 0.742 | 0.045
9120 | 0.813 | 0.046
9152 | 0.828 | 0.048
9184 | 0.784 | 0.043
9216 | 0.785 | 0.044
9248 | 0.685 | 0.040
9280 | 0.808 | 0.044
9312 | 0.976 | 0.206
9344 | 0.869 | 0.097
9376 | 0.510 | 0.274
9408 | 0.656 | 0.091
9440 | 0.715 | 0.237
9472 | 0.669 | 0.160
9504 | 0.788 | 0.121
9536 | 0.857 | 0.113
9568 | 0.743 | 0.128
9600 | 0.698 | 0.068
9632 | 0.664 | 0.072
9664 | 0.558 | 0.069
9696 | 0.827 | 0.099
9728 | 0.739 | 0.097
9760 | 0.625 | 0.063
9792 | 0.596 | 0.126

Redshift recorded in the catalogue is 0.084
